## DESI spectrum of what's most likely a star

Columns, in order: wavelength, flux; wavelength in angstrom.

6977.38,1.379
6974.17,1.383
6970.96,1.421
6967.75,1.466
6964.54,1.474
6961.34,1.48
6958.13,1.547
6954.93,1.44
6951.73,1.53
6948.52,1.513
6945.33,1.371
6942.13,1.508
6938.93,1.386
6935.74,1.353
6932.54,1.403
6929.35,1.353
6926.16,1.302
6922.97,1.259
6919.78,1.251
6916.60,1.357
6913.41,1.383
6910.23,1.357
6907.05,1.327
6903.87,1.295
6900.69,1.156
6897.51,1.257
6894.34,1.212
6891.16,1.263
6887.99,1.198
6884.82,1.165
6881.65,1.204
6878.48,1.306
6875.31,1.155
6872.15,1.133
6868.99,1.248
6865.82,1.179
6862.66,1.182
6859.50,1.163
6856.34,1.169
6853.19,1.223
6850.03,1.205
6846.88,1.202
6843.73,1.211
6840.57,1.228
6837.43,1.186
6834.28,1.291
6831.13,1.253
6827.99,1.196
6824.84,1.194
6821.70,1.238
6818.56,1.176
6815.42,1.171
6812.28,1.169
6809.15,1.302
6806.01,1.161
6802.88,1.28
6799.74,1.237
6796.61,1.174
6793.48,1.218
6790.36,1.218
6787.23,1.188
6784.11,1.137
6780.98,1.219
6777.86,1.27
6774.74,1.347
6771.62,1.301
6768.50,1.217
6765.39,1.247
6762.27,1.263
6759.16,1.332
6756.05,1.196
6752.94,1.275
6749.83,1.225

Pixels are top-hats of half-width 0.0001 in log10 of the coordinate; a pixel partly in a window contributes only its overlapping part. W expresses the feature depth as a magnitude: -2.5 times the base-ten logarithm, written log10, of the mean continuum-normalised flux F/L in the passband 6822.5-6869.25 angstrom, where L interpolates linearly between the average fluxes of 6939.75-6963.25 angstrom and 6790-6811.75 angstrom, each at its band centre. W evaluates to 0.08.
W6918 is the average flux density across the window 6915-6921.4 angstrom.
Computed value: 1.3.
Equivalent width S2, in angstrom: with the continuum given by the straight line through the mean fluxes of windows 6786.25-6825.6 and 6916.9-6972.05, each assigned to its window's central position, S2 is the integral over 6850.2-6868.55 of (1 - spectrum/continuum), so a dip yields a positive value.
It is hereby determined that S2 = 1.4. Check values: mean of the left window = 1.21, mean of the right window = 1.41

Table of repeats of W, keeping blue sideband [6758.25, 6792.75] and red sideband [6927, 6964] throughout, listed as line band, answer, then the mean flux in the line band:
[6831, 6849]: 0.08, 1.23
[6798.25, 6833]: 0.07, 1.22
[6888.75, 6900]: 0.12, 1.23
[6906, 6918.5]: 0.04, 1.36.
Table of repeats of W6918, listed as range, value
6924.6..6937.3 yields 1.35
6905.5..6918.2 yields 1.36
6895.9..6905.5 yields 1.24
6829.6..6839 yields 1.24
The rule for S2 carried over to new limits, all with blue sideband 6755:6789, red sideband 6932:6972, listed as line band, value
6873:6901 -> 3.38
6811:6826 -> 1.28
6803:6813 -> 0.50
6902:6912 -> 0.57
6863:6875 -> 1.56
